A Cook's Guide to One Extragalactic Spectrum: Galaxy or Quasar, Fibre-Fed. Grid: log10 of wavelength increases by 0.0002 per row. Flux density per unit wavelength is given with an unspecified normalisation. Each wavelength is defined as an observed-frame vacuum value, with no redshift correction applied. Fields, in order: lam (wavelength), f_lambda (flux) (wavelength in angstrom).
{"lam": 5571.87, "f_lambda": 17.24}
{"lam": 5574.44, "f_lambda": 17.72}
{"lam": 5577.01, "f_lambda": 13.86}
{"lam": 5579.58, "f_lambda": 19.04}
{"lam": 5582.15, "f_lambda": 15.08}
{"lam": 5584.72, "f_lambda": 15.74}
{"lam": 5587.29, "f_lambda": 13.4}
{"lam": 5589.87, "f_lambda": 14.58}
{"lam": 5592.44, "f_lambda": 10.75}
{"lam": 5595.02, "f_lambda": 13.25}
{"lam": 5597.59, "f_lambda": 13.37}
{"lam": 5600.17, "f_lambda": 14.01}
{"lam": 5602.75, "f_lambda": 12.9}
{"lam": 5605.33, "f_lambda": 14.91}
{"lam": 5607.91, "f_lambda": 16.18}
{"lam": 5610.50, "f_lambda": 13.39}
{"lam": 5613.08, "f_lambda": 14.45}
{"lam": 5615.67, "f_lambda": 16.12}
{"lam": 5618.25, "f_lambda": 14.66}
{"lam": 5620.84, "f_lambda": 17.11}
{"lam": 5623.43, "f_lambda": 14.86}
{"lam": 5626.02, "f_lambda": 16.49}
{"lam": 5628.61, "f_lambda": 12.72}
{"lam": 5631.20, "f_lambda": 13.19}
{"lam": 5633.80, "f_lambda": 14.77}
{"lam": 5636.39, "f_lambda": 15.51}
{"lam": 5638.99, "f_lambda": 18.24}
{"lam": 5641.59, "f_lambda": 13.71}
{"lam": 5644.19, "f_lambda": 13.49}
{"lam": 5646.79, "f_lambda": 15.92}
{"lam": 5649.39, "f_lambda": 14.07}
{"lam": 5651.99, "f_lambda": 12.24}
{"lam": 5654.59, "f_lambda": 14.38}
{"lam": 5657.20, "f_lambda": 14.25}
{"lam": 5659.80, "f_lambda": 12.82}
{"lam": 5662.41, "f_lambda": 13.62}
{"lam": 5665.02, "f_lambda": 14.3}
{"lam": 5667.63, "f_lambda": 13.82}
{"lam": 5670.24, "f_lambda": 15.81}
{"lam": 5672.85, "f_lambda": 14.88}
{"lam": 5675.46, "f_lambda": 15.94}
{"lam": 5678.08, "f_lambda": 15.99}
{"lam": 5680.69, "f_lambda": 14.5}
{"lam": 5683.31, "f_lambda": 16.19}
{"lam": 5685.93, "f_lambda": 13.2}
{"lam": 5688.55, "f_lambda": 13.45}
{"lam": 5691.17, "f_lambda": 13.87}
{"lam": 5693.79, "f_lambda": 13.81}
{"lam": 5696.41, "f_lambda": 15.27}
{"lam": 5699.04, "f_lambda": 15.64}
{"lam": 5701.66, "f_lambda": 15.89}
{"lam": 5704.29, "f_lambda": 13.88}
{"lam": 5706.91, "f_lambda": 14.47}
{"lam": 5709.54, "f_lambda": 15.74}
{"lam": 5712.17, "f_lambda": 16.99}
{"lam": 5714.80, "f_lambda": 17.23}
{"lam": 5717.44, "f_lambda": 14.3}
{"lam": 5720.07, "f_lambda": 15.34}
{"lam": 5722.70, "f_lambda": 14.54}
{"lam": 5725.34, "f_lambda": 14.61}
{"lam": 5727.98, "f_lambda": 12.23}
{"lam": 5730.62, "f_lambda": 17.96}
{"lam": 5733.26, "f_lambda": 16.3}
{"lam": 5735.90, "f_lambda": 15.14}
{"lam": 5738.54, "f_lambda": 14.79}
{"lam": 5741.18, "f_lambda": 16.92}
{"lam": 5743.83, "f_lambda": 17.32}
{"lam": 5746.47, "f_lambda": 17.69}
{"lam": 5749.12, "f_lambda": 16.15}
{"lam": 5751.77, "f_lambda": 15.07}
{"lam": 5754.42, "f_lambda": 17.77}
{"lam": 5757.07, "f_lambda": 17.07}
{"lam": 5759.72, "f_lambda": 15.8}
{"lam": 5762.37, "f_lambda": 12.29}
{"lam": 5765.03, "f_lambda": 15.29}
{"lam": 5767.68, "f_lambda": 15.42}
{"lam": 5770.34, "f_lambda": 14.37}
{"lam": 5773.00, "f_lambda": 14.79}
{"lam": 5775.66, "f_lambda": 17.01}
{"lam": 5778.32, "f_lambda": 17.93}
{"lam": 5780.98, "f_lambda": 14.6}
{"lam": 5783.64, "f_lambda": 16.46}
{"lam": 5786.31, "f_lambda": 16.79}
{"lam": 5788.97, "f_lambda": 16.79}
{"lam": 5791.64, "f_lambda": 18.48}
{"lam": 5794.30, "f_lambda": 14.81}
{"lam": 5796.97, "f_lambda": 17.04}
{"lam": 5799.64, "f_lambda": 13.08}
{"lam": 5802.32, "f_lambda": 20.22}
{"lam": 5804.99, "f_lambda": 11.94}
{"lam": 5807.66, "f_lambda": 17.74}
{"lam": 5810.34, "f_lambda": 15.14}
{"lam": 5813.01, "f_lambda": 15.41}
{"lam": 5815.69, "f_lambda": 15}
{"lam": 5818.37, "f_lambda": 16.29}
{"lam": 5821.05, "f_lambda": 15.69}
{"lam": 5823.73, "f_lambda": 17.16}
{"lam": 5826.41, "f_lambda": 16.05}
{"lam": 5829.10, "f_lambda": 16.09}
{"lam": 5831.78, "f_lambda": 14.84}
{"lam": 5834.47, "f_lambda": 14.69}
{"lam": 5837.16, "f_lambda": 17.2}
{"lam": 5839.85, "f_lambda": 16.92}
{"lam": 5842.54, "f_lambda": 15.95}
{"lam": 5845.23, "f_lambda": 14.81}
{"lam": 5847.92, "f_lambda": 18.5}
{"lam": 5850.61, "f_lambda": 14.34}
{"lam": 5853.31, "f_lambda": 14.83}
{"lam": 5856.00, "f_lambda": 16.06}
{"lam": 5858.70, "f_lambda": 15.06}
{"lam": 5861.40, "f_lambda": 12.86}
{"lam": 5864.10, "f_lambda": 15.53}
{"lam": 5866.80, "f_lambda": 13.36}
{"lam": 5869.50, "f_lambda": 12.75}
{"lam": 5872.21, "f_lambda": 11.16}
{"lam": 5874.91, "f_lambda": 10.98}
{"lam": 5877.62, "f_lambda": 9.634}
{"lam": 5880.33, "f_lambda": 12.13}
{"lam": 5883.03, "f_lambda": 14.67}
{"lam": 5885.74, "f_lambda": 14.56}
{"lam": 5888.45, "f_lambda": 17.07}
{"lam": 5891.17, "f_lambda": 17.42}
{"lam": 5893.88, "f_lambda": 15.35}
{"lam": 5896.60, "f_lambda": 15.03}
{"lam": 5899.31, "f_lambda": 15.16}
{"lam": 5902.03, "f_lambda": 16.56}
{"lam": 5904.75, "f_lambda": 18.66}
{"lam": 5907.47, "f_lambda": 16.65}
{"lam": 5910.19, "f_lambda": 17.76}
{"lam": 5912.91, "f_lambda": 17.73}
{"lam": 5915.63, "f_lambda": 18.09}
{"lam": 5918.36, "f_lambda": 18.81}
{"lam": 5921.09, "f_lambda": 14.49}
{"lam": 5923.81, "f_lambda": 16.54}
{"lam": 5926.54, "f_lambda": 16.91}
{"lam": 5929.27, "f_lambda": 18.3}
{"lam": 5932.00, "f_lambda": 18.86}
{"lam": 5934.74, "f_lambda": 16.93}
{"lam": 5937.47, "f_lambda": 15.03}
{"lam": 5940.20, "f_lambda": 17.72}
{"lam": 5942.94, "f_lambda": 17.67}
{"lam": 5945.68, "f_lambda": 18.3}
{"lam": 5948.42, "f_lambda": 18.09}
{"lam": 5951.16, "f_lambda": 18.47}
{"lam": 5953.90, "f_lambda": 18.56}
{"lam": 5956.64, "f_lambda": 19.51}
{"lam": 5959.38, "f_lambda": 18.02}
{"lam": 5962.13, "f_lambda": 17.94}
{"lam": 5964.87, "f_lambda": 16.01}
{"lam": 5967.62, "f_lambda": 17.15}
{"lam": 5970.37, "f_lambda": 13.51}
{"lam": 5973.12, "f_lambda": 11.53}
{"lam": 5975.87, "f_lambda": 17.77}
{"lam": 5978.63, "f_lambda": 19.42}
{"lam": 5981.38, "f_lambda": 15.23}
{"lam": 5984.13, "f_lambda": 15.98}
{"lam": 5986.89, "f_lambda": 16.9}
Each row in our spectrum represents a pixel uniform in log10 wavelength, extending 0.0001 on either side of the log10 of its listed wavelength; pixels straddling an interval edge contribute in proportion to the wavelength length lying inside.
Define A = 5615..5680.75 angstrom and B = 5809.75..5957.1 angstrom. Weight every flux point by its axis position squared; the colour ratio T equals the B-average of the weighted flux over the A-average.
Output 1.17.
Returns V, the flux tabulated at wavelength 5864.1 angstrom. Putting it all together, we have 15.53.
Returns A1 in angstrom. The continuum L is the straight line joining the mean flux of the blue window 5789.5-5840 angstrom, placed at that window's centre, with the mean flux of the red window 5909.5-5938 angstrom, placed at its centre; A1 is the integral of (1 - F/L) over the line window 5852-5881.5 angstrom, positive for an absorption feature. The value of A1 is 6.2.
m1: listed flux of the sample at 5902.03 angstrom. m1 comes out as 16.56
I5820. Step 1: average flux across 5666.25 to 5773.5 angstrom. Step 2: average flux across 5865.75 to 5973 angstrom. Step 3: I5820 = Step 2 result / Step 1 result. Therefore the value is 1.05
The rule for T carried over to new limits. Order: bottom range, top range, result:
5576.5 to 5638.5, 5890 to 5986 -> 1.30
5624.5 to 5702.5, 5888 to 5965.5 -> 1.30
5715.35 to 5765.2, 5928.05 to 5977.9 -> 1.18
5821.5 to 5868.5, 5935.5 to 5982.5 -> 1.14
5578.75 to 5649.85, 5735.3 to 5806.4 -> 1.15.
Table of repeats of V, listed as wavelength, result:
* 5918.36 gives 18.81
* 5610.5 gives 13.39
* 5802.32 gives 20.22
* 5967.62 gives 17.15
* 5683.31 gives 16.19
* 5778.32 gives 17.93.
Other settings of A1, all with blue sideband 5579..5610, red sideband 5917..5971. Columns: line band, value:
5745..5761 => -0.9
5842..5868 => 2.3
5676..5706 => 0.8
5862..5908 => 6.6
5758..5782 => 0.8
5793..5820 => 0.8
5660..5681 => 0.3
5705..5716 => -0.5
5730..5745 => -0.7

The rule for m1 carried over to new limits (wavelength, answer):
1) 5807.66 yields 17.74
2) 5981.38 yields 15.23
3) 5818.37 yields 16.29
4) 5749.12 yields 16.15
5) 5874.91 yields 10.98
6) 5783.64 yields 16.46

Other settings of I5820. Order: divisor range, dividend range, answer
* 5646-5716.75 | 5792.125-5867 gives 1.06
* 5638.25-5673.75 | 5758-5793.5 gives 1.11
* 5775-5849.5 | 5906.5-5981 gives 1.07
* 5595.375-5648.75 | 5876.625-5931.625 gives 1.10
